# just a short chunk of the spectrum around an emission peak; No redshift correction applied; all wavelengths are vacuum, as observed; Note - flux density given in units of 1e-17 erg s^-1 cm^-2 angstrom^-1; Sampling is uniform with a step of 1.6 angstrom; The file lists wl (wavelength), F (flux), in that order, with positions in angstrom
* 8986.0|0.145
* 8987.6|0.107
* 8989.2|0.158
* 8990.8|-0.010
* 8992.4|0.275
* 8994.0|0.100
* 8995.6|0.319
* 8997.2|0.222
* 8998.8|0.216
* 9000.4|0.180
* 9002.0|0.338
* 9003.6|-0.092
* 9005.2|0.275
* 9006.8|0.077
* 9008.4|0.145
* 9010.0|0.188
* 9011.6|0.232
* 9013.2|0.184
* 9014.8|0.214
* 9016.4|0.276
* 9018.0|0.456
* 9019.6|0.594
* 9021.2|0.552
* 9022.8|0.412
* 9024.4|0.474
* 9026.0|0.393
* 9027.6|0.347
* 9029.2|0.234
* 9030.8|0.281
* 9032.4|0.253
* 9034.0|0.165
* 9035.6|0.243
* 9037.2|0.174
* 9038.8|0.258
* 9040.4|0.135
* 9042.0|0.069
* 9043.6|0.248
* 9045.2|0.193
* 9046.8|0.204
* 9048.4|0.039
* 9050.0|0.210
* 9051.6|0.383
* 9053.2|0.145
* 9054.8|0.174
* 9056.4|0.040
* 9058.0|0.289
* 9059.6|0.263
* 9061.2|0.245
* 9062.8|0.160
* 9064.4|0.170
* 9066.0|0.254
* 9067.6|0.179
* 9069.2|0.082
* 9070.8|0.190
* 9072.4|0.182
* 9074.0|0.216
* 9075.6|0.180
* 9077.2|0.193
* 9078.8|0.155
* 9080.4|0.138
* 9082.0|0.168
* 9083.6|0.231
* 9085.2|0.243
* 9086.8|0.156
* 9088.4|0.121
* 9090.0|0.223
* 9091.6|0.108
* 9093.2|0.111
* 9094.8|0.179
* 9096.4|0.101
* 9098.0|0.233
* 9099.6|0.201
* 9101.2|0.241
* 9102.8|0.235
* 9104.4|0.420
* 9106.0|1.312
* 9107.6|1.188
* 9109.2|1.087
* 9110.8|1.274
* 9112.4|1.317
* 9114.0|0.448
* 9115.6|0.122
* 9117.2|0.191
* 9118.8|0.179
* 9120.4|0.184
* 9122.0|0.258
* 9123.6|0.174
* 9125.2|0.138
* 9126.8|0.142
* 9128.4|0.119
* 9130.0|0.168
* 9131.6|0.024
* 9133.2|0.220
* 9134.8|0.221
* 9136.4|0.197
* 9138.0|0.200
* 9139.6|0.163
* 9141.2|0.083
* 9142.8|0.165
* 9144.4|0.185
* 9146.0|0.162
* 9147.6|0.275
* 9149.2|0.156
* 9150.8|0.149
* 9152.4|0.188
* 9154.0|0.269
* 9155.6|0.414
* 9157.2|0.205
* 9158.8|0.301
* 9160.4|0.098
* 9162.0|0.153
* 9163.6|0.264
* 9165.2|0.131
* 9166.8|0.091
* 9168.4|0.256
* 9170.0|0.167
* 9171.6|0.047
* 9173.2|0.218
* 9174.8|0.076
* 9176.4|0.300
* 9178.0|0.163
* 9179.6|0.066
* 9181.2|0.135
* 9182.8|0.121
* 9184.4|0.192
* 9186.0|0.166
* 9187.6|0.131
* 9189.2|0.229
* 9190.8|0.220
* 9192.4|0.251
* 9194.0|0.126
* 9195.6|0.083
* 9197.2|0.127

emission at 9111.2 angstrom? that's [O III]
